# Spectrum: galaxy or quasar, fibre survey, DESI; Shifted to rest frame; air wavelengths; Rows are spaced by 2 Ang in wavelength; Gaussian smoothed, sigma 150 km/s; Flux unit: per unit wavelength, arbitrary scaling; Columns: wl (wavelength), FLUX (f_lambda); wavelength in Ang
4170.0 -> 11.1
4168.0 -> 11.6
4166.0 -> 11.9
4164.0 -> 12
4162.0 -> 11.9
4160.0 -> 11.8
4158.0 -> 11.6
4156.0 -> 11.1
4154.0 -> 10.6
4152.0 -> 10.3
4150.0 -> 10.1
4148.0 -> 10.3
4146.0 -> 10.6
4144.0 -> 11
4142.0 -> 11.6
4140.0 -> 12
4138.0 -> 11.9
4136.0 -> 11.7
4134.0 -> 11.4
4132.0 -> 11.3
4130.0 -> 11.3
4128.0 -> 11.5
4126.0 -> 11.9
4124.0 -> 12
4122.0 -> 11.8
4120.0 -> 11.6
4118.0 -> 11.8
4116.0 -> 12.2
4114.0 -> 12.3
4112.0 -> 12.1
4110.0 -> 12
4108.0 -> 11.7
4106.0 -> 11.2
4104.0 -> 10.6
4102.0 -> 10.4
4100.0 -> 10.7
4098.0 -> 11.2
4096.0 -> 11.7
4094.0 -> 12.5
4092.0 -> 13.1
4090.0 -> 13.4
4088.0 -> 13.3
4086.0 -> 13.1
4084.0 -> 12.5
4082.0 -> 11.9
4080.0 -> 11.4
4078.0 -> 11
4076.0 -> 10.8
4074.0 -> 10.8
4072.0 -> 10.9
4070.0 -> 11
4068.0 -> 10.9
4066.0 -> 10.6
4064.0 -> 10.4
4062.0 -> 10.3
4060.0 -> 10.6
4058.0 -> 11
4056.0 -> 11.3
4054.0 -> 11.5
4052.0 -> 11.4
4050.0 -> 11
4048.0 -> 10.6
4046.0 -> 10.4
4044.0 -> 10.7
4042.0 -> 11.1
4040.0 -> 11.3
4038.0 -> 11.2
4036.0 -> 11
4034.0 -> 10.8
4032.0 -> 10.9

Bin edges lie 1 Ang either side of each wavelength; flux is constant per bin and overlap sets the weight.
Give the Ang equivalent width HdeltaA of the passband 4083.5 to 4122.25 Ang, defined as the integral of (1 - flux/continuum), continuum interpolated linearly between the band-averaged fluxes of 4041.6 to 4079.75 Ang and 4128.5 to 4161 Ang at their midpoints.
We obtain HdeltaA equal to -3.3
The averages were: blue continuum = 10.9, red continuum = 11.2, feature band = 12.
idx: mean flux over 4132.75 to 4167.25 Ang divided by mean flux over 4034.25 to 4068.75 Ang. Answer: 1.04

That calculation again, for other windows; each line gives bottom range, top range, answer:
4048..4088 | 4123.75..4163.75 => 1.01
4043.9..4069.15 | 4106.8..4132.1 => 1.09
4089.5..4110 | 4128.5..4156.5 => 0.95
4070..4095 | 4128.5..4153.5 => 0.93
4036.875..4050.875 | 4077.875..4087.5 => 1.11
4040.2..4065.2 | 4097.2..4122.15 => 1.06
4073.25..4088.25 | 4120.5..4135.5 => 0.98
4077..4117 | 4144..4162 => 0.91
